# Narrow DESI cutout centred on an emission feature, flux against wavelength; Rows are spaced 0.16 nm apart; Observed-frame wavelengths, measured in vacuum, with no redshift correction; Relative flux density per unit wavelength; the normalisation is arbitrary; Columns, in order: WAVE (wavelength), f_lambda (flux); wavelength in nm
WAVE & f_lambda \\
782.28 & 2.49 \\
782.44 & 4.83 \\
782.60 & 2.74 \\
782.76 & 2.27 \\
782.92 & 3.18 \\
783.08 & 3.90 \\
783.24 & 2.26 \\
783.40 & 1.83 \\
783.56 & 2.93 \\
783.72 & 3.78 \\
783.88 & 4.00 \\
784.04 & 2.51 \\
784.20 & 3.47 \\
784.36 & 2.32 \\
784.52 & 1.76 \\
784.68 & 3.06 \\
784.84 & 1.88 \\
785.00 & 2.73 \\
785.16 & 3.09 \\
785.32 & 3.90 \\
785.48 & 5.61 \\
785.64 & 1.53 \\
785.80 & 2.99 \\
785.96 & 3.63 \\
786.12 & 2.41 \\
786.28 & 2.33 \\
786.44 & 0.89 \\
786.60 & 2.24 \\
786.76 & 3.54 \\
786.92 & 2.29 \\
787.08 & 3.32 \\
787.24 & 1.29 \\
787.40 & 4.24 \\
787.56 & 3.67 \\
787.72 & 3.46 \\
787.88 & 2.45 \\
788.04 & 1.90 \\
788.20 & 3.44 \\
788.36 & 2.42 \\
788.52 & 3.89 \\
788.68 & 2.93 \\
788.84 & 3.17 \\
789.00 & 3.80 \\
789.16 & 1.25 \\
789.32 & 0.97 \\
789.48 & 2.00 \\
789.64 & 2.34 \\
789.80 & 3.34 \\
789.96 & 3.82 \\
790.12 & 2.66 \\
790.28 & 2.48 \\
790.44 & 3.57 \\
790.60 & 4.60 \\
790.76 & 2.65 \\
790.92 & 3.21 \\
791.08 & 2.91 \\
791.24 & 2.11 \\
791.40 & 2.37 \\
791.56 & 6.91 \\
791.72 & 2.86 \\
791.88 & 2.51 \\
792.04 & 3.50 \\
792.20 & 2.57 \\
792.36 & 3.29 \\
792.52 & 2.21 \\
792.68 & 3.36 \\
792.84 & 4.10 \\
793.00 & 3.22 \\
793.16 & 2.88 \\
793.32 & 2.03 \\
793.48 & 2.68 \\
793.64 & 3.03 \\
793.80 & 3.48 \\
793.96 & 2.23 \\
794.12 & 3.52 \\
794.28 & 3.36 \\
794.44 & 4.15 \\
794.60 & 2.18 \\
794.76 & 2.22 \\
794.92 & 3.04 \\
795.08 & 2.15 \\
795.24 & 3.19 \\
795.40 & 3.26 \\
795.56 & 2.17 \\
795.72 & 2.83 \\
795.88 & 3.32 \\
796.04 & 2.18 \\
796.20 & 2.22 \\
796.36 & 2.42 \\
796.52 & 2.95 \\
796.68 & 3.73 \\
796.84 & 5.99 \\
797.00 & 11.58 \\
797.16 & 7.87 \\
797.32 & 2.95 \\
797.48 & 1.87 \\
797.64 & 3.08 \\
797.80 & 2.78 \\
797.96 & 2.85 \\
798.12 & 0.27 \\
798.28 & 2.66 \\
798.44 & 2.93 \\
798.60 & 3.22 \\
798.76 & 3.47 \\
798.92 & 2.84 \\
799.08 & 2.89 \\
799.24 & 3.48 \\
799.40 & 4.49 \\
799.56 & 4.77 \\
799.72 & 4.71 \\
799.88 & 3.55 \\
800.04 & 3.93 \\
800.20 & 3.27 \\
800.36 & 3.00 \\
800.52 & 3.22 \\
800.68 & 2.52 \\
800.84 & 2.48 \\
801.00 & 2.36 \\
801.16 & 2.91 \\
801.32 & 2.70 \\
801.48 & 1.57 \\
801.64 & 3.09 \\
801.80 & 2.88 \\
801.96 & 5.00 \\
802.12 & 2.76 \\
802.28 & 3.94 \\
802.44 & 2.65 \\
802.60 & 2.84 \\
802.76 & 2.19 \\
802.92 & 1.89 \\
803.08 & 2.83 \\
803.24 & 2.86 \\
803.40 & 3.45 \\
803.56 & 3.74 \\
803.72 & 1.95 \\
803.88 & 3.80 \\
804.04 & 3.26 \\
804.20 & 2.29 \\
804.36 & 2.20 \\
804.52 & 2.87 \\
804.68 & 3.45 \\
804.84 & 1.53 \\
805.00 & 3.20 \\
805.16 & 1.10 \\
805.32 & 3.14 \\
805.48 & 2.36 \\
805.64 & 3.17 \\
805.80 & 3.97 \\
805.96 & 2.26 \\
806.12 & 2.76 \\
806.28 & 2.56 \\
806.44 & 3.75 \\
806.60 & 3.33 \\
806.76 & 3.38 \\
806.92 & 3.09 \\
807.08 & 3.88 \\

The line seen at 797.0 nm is H-alpha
